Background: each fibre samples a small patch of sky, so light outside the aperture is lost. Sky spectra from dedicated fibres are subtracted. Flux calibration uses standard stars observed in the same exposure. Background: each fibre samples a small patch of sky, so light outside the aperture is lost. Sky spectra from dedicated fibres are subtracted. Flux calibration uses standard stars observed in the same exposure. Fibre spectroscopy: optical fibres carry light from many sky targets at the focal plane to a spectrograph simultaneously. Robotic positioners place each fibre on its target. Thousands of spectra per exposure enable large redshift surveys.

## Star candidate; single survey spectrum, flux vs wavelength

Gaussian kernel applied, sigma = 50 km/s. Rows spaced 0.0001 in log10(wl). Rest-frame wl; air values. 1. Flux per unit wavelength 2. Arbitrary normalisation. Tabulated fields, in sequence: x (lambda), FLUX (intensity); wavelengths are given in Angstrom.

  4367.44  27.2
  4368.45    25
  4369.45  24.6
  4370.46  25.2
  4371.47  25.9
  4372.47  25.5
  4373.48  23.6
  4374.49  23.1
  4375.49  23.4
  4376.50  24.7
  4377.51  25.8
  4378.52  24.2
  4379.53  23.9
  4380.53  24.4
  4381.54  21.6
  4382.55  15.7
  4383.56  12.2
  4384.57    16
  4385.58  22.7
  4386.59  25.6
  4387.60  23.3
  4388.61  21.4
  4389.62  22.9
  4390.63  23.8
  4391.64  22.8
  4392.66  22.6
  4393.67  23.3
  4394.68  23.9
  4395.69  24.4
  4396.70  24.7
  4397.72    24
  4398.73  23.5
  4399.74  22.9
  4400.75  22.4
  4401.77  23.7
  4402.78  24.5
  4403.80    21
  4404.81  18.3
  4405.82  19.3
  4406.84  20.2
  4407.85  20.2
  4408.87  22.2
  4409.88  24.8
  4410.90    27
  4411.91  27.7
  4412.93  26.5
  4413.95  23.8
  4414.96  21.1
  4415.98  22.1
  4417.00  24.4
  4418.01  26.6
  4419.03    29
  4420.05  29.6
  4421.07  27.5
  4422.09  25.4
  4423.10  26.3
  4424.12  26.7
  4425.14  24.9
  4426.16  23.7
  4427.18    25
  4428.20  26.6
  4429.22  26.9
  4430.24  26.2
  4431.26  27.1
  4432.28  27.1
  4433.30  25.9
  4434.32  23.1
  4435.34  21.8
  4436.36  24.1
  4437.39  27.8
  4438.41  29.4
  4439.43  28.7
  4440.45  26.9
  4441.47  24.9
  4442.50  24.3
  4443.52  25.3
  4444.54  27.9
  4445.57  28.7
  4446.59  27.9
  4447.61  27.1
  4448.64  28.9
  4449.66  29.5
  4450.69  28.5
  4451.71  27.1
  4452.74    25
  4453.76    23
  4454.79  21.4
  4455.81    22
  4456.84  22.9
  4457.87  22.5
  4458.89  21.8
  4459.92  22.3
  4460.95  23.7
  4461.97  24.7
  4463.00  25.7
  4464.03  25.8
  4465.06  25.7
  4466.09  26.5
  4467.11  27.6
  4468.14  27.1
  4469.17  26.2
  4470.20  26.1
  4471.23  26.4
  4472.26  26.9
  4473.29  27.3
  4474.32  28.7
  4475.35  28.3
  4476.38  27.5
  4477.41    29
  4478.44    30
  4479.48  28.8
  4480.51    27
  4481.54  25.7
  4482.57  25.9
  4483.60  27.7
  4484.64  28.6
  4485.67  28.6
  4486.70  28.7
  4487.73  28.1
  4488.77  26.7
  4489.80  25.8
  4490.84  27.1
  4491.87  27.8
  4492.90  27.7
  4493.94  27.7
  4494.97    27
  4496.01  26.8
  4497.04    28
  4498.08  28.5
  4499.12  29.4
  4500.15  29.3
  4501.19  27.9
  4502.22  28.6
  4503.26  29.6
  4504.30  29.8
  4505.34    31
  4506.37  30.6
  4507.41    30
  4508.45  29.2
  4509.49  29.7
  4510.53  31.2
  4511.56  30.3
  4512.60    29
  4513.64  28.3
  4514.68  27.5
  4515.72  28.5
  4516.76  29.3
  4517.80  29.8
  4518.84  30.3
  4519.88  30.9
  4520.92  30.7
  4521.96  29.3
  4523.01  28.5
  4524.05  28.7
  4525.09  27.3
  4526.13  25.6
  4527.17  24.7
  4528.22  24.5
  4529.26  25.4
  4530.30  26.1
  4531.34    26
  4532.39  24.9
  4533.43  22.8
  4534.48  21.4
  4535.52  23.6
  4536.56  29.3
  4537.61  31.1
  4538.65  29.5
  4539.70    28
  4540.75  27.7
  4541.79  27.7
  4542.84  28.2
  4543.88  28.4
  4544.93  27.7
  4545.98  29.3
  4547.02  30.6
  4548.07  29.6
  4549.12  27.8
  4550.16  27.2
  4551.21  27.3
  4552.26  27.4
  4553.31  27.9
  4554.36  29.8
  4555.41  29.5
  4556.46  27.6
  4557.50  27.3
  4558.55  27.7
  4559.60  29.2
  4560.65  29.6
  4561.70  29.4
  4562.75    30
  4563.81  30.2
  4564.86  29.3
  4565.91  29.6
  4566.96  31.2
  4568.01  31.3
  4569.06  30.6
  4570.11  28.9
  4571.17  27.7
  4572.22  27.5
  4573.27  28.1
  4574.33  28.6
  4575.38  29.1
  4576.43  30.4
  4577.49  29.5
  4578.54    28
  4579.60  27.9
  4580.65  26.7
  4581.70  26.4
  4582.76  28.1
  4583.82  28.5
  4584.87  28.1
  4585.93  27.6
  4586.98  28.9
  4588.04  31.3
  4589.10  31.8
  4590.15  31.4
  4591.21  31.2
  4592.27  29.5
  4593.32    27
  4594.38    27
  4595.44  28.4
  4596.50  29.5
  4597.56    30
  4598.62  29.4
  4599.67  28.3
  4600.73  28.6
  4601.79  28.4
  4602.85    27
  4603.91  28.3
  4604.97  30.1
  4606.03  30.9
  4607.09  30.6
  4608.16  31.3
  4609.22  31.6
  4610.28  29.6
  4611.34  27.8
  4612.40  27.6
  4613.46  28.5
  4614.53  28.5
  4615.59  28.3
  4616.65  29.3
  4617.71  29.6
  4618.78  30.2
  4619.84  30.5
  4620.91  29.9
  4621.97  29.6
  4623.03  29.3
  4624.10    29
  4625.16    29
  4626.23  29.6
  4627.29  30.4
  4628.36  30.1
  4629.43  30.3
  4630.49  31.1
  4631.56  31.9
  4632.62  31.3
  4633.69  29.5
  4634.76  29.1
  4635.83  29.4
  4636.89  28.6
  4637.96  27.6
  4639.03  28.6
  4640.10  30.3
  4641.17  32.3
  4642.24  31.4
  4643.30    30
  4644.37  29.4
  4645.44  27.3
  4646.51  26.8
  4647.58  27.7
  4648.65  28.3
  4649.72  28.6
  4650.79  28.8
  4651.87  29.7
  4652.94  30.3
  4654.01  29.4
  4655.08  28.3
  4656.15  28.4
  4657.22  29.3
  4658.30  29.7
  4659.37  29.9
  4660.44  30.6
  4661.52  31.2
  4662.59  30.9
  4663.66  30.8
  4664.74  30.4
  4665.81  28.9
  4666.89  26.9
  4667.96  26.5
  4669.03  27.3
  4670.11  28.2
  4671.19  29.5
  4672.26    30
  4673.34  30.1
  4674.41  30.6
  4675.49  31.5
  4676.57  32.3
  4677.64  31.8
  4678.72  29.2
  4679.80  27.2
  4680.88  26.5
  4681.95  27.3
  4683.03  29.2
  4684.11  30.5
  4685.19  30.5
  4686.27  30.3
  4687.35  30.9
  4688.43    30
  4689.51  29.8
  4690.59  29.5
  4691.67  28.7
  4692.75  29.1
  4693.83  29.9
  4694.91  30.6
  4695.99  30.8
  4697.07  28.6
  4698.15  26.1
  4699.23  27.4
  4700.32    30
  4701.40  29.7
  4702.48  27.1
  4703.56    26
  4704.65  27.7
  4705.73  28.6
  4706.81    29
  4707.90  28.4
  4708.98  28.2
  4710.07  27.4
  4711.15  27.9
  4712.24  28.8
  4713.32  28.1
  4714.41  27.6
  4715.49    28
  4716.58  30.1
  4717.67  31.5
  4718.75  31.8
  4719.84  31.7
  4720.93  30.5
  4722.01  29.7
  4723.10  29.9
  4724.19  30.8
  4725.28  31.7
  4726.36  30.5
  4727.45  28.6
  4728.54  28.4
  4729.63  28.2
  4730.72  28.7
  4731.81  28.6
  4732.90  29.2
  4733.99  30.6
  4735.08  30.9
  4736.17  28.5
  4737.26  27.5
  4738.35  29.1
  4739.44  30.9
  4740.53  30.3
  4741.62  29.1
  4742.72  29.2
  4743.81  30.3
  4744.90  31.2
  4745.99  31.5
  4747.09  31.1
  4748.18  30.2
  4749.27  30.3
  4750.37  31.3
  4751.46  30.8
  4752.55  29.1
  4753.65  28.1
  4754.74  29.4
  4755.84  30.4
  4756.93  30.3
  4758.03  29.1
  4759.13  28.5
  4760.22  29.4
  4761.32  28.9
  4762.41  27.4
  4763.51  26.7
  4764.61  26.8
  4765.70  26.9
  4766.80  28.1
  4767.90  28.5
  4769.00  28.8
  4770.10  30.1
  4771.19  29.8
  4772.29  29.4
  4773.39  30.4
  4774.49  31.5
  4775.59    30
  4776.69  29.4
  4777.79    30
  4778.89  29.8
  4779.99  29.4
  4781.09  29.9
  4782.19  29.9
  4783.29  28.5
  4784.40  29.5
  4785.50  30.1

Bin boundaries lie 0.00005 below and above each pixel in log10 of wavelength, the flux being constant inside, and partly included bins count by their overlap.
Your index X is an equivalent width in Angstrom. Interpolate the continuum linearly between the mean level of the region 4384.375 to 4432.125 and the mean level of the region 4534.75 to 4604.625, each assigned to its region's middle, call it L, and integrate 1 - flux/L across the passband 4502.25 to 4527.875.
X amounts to -1.8 Angstrom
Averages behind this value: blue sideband 24.1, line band 29.1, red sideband 28.7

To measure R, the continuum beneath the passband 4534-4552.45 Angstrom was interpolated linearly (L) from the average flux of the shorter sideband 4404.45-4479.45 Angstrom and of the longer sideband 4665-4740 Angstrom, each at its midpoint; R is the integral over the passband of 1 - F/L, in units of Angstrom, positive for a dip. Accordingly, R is -0.6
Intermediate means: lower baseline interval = 25.6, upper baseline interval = 29.2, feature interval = 27.9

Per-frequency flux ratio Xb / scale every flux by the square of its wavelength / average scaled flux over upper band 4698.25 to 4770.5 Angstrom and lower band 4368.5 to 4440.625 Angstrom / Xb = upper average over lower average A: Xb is 1.40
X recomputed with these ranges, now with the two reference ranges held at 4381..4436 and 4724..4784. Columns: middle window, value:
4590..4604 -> -1.0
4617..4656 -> -2.9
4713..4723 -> -0.4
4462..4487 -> -2.5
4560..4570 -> -1.4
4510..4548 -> -3.2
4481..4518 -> -4.8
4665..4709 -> -1.1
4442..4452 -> -1.3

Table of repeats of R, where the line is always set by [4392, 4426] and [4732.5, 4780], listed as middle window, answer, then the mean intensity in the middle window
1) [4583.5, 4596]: -1.1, 29.2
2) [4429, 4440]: -0.8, 26.2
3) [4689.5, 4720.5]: -0.2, 28.9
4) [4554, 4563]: -0.8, 28.9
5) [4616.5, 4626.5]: -0.8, 29.6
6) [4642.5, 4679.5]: -1.8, 29.4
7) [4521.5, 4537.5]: 0.0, 26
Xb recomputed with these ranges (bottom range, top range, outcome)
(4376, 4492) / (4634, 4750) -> 1.31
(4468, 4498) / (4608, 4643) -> 1.15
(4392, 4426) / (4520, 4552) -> 1.20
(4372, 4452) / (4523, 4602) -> 1.24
